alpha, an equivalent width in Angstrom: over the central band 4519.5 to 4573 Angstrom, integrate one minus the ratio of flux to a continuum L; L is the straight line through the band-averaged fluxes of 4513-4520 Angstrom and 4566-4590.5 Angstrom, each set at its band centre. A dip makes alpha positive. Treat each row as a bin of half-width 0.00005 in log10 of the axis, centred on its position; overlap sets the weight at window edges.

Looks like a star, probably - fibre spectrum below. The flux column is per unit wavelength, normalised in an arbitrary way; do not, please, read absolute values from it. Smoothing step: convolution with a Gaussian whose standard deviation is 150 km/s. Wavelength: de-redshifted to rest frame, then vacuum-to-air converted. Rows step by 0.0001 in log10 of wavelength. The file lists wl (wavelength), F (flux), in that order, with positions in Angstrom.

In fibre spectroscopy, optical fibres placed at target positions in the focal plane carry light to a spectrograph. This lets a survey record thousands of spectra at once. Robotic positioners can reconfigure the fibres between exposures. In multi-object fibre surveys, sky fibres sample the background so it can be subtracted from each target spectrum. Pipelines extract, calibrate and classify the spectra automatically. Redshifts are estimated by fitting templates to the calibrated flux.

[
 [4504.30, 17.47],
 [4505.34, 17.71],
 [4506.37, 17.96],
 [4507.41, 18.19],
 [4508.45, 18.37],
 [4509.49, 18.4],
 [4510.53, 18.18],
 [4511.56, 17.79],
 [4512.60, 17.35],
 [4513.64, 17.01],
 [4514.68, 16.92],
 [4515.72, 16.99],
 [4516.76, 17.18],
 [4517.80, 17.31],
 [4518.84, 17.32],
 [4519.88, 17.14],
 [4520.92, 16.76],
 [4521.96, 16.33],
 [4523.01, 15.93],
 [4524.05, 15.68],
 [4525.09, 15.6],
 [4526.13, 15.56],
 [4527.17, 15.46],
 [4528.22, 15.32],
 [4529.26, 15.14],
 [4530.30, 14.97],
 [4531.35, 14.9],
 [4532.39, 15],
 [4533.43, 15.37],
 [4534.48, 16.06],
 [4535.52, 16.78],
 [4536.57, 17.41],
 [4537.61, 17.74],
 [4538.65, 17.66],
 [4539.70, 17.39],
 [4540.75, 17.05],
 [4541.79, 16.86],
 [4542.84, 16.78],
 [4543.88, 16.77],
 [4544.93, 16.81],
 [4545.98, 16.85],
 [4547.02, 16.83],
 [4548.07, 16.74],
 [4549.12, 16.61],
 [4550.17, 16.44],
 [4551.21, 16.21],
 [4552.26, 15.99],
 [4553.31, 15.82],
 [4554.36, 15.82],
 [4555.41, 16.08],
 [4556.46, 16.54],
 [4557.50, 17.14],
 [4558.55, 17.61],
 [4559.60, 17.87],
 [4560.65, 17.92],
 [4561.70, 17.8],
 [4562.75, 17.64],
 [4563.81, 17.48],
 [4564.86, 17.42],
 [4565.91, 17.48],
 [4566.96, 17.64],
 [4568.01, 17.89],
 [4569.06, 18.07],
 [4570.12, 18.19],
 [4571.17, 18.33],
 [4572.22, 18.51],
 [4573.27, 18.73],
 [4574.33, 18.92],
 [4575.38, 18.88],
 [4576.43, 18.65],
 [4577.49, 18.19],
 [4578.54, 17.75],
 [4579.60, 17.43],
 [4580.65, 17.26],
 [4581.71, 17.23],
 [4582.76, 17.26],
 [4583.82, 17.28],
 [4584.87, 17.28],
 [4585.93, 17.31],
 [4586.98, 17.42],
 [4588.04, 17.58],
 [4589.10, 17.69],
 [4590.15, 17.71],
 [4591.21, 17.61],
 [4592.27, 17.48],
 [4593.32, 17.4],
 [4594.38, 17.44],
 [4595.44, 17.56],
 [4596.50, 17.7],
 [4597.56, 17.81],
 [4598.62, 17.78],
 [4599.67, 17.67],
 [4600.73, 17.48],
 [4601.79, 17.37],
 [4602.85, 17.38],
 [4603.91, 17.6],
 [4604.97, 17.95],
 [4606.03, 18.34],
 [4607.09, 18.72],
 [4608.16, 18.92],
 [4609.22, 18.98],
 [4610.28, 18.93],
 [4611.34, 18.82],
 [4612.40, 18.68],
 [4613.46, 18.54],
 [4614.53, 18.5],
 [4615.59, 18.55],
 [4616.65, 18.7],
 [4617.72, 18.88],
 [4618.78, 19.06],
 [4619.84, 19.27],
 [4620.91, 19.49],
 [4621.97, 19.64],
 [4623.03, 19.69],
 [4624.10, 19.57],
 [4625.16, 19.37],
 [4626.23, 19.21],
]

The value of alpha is 2.29 Angstrom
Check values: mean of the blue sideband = 17.1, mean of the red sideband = 17.9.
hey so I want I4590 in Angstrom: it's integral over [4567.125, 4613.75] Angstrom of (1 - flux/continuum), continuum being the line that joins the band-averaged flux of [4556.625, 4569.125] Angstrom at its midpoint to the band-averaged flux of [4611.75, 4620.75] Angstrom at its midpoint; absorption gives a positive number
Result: 0.72 Angstrom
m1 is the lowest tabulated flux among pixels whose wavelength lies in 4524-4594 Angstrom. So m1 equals 14.9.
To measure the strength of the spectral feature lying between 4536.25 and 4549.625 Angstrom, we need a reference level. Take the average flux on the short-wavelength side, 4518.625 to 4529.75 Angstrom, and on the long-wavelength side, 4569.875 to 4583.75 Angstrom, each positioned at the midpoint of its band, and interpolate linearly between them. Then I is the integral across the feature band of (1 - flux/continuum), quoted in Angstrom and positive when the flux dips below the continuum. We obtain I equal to -0.2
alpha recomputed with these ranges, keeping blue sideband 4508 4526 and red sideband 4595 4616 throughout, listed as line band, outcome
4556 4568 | 0.1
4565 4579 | -0.4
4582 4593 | 0.3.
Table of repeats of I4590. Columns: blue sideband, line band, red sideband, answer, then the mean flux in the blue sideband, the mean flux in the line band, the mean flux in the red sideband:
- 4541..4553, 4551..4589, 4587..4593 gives -0.9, 16.6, 17.5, 17.6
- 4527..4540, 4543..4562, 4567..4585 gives 0.2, 16.1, 16.8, 18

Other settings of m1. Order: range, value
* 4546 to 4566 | 15.82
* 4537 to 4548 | 16.77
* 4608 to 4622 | 18.5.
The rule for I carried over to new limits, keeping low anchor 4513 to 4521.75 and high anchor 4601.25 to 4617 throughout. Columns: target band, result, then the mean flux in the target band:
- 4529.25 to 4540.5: 0.7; 16.3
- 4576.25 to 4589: 0.3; 17.5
